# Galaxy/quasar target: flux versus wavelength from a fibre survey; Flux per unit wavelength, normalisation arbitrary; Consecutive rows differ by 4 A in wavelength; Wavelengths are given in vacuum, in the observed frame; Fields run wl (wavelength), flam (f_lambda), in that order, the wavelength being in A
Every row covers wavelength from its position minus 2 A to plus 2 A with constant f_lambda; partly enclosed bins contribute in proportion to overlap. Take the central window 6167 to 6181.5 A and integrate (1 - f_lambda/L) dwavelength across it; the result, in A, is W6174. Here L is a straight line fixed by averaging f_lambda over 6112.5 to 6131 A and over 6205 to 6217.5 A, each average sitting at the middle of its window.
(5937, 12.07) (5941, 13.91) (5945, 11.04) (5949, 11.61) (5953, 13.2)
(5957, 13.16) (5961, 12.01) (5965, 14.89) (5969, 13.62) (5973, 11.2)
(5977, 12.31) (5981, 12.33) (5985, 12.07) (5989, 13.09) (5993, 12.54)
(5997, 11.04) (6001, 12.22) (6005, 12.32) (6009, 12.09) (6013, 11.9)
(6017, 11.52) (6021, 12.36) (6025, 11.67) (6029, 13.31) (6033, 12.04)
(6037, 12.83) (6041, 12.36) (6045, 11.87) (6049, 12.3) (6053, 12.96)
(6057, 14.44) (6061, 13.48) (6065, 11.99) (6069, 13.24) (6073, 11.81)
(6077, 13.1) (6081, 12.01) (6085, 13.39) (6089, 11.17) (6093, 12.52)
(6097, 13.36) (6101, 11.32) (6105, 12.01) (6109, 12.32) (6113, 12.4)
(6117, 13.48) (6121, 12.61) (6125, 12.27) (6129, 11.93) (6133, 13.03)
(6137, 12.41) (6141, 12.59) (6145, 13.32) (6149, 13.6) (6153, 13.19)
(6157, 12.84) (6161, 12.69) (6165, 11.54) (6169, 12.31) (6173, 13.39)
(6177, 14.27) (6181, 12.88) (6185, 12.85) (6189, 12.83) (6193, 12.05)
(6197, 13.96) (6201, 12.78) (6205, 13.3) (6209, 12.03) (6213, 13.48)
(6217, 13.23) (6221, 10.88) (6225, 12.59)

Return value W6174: -0.5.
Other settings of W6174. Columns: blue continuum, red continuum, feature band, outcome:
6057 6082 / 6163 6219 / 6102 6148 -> 0.96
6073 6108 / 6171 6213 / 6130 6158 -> -0.56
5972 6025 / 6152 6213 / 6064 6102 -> 0.04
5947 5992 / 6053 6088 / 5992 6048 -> 2.79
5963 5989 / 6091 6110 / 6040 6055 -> 0.15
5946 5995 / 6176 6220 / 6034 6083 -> 0.32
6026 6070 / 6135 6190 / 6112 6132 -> 0.45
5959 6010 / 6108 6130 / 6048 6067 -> -0.88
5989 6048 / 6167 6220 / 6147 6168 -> 0.12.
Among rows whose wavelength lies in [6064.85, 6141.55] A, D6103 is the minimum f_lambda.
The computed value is 11.17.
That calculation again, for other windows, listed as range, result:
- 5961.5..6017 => 11.04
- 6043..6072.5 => 11.87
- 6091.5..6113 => 11.32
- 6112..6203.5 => 11.54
